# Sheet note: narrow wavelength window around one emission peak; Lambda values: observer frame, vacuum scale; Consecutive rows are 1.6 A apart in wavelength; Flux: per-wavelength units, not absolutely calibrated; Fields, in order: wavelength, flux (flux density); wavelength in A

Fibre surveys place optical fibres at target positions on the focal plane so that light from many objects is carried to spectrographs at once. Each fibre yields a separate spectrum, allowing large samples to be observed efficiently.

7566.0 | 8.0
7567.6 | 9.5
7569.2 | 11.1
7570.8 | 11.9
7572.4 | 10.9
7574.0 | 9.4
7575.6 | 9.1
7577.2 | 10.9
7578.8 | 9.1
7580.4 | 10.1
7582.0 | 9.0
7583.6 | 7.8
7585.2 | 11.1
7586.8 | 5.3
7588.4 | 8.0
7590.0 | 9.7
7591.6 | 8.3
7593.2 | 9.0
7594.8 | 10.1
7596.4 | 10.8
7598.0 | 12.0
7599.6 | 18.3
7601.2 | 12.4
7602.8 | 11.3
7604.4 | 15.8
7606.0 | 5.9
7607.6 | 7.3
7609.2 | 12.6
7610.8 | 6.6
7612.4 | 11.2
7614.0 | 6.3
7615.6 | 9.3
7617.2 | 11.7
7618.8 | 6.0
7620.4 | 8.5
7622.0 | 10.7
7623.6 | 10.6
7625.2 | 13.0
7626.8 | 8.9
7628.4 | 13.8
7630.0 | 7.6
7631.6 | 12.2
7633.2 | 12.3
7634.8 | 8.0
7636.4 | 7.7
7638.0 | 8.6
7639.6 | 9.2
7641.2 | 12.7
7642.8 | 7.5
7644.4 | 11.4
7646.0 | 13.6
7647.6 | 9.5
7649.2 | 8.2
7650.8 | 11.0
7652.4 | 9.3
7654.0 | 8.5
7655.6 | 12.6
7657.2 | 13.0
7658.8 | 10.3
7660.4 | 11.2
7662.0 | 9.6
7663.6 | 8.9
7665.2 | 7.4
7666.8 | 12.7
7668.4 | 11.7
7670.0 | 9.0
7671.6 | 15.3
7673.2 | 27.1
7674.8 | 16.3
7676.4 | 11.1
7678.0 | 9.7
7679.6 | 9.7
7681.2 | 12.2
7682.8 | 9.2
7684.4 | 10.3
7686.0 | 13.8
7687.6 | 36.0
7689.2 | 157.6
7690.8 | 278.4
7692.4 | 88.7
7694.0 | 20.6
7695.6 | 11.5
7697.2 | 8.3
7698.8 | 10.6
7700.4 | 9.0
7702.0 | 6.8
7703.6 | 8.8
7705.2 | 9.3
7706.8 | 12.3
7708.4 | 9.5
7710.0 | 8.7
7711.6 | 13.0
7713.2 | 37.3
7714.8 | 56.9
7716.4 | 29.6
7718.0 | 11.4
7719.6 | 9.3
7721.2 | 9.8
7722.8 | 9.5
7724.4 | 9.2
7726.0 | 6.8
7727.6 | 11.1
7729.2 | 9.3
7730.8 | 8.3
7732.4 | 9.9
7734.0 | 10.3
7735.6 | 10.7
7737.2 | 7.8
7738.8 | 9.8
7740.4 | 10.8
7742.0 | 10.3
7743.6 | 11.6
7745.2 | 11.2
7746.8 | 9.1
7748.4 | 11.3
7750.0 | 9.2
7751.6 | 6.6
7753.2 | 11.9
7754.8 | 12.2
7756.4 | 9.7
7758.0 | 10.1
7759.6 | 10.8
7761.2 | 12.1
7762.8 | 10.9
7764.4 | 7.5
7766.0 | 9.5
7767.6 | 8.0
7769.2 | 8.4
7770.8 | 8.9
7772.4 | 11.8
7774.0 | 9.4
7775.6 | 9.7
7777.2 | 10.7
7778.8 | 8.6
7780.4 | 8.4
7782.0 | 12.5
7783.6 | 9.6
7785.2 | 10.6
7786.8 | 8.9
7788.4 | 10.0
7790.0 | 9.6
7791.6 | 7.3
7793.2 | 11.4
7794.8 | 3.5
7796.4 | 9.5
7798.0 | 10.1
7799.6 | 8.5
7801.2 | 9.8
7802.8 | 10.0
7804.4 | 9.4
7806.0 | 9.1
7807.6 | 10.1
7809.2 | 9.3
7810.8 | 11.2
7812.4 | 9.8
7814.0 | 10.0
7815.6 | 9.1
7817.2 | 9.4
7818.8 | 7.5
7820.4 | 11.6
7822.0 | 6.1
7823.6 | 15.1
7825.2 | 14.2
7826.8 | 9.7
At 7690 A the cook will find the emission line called H-alpha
